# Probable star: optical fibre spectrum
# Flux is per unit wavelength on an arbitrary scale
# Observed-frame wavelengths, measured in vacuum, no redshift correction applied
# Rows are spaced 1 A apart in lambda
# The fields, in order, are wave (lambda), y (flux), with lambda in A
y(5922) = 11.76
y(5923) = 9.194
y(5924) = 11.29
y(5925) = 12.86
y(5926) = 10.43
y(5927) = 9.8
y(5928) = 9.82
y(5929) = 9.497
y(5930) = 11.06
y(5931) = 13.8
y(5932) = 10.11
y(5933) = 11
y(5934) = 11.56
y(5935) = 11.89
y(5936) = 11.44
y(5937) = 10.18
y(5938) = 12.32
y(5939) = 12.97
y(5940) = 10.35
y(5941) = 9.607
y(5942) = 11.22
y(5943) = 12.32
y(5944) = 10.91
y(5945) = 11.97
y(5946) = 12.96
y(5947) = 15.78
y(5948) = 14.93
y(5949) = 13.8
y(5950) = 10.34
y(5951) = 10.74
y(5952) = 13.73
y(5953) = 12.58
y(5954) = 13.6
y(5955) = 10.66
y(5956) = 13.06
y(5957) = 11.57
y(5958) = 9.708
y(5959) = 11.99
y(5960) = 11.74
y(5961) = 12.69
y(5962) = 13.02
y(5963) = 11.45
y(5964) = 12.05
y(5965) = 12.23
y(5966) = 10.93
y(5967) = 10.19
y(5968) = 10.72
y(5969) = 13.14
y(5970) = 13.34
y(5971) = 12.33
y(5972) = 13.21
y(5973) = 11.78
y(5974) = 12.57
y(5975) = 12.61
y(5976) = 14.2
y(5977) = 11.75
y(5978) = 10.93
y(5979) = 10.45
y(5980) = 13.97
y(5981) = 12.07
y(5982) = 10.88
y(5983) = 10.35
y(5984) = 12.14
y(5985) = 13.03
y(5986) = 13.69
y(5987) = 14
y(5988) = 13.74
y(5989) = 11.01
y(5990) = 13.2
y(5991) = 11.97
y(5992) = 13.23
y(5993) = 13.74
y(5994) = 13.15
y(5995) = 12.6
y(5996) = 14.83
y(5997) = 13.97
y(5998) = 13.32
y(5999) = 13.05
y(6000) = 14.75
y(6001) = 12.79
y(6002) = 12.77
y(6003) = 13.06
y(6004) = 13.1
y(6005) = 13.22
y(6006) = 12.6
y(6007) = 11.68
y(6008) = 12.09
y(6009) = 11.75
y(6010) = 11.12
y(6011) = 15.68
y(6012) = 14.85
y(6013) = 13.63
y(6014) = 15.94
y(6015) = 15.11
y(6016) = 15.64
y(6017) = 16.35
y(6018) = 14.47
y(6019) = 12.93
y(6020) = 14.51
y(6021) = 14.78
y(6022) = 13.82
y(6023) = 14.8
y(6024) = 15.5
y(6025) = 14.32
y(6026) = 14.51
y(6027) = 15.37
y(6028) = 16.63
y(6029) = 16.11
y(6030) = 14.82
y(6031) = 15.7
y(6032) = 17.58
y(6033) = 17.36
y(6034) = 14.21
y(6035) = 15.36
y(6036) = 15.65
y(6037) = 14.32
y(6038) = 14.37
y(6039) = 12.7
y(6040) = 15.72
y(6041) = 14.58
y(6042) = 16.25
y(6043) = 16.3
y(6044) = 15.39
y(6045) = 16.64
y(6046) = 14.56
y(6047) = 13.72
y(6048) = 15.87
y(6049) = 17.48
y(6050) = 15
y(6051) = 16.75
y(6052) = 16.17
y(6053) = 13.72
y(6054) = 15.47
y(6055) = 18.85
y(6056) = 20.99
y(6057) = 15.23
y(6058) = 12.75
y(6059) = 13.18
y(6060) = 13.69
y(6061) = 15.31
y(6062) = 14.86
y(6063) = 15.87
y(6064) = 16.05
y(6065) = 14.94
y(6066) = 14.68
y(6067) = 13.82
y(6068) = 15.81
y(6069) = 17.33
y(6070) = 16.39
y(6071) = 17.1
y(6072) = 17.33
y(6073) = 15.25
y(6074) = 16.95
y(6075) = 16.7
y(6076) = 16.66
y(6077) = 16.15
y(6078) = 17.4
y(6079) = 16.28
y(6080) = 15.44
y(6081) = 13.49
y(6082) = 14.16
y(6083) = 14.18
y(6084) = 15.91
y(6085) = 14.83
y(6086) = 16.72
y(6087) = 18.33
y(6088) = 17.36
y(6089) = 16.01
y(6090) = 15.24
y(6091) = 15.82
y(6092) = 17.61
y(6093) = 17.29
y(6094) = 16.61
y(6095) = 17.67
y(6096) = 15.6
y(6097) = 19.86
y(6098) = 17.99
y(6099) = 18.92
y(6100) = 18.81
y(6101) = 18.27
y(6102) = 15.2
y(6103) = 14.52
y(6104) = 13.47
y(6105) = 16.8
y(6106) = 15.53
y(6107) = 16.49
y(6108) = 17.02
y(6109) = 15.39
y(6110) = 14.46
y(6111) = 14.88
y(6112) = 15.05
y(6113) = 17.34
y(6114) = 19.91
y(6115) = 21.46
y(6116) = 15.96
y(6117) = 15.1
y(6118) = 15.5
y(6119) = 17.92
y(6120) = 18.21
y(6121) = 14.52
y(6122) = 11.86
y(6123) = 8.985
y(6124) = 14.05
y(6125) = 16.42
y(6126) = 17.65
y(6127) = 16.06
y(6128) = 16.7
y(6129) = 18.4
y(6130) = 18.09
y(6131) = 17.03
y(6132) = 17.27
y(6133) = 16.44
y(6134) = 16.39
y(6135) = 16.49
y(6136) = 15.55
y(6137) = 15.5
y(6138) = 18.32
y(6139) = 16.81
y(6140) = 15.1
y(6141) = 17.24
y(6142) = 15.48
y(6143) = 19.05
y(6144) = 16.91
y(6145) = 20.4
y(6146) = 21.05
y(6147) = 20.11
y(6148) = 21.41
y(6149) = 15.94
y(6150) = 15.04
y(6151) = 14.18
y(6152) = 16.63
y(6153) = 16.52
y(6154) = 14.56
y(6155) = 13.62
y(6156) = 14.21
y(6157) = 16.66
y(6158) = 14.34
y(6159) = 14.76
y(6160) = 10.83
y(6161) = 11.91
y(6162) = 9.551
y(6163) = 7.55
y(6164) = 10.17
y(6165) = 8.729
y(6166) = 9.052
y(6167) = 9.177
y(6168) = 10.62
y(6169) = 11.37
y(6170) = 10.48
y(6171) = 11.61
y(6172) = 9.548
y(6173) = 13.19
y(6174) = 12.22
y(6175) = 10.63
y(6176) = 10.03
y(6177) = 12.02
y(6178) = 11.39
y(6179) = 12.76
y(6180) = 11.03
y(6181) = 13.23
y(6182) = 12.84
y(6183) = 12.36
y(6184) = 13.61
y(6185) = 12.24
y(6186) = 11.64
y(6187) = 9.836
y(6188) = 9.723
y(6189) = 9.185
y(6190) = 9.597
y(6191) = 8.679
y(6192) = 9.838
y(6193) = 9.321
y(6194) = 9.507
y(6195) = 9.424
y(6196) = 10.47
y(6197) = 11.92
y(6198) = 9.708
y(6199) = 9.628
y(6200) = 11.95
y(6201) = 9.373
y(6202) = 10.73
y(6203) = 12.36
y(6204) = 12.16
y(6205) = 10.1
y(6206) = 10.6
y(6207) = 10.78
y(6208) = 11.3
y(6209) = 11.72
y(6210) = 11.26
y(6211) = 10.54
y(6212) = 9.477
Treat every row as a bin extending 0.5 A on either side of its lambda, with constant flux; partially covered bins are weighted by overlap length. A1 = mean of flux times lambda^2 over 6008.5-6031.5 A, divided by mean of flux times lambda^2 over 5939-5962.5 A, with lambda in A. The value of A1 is 1.2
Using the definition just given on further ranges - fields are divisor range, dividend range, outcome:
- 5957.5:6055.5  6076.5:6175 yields 1.17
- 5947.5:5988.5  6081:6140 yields 1.40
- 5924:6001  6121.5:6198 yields 1.18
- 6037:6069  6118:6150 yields 1.12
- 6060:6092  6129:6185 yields 0.91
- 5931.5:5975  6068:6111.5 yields 1.43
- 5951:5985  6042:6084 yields 1.35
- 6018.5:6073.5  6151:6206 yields 0.77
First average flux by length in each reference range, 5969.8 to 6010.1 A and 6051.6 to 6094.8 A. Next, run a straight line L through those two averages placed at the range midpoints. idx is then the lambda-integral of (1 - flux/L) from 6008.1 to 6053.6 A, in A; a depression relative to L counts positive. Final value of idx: -2.4 A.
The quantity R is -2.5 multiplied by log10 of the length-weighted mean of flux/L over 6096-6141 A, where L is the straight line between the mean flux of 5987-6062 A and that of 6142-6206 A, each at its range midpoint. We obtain -0.24 mag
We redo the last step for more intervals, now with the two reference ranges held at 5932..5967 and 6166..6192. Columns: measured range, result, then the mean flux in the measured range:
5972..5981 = -0.04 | 12.3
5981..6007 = -0.10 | 12.9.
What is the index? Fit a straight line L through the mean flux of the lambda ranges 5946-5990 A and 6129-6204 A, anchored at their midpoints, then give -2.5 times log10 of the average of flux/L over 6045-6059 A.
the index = -0.24 mag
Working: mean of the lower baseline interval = 12.3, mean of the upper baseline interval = 13.2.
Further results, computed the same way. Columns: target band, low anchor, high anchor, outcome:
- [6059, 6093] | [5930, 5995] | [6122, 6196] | -0.22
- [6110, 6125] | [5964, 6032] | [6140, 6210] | -0.23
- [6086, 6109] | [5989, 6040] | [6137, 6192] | -0.23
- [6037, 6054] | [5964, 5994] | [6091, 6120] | -0.04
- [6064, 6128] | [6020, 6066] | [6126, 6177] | -0.08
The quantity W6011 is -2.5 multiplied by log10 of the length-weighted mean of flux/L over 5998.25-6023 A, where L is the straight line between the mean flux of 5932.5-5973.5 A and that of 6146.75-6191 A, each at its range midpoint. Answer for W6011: -0.14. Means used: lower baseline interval 12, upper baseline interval 12.3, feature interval 13.8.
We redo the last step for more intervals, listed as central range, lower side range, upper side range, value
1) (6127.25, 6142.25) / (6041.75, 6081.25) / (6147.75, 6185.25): -0.23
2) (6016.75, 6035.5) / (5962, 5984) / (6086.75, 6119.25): -0.09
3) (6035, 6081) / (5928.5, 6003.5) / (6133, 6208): -0.24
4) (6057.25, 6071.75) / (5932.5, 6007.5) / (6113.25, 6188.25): -0.13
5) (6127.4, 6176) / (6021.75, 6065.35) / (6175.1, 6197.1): -0.21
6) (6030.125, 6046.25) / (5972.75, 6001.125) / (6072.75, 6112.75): -0.07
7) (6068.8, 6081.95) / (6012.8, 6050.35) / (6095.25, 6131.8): -0.03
